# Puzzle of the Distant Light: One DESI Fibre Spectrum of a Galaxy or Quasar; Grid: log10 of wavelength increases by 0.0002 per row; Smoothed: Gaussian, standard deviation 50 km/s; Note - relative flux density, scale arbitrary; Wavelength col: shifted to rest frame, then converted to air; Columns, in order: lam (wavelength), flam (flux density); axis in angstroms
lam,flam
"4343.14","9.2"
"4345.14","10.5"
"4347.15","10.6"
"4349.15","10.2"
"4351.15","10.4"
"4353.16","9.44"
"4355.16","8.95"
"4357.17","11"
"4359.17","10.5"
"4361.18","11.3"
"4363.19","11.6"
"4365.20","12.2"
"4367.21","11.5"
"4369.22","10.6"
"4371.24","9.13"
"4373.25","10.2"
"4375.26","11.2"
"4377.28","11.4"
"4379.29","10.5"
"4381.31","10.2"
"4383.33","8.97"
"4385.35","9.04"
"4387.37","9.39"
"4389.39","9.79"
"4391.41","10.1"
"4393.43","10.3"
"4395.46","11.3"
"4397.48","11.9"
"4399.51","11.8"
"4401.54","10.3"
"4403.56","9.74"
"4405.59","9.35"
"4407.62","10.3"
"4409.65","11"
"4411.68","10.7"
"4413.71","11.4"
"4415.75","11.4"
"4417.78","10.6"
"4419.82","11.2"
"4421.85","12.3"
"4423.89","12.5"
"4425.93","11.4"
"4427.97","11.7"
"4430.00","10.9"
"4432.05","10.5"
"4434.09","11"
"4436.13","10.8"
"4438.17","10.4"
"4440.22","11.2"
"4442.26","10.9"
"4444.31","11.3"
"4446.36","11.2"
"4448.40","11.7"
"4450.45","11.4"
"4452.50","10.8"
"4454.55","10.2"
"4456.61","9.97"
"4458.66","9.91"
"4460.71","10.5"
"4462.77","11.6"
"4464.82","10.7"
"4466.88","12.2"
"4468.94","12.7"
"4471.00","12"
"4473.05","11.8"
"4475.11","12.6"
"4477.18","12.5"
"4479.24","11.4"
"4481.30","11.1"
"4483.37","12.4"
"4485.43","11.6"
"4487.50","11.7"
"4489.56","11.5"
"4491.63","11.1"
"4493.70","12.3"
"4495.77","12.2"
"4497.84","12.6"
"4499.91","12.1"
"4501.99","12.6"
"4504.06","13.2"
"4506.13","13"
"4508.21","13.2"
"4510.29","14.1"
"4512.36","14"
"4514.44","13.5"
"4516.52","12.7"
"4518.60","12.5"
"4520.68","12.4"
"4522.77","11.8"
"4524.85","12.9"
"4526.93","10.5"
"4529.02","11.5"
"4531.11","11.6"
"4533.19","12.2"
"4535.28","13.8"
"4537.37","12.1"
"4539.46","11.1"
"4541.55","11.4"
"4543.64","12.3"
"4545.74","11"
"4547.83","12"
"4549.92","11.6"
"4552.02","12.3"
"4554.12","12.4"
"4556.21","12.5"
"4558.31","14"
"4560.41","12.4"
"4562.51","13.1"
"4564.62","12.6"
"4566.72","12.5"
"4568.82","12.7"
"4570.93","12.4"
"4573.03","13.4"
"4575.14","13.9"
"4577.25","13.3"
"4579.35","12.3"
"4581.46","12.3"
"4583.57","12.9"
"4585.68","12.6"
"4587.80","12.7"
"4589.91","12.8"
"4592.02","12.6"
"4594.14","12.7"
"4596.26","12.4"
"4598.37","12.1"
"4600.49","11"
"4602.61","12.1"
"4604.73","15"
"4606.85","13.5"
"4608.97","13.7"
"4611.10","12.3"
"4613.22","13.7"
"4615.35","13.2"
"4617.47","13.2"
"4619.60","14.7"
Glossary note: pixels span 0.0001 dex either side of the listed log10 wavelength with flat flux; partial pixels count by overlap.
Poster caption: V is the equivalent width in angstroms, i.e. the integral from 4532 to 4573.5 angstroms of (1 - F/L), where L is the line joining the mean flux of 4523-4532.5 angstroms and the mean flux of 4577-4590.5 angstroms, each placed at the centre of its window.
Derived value -0.9 angstroms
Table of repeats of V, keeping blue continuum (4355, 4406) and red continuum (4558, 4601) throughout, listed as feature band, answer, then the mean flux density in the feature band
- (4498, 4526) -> -2.2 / 12.9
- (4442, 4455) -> 0.2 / 11.1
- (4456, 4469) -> 0.5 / 11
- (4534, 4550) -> 0.5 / 11.9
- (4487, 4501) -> -0.2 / 11.9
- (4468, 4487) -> -0.7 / 12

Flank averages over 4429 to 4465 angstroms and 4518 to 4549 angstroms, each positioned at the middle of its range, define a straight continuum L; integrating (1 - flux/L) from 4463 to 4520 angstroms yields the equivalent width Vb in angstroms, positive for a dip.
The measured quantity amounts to -4.7 angstroms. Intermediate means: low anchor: 10.8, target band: 12.3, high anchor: 11.9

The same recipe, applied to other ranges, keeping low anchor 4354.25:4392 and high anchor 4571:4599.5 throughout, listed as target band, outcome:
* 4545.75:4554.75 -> 0.3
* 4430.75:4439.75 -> 0.3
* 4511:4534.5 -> -0.6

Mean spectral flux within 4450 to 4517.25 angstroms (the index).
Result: 12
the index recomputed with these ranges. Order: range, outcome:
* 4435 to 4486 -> 11.3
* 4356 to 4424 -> 10.7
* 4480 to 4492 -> 11.6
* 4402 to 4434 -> 11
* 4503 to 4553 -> 12.4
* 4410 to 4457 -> 11.1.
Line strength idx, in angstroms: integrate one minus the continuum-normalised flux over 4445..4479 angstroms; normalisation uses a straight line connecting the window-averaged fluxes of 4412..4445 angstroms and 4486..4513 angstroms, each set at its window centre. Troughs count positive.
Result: 1.4 angstroms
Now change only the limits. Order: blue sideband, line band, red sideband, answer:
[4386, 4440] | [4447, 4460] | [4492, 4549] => 0.84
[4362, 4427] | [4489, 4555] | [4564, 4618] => -1.13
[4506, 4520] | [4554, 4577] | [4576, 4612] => -0.02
